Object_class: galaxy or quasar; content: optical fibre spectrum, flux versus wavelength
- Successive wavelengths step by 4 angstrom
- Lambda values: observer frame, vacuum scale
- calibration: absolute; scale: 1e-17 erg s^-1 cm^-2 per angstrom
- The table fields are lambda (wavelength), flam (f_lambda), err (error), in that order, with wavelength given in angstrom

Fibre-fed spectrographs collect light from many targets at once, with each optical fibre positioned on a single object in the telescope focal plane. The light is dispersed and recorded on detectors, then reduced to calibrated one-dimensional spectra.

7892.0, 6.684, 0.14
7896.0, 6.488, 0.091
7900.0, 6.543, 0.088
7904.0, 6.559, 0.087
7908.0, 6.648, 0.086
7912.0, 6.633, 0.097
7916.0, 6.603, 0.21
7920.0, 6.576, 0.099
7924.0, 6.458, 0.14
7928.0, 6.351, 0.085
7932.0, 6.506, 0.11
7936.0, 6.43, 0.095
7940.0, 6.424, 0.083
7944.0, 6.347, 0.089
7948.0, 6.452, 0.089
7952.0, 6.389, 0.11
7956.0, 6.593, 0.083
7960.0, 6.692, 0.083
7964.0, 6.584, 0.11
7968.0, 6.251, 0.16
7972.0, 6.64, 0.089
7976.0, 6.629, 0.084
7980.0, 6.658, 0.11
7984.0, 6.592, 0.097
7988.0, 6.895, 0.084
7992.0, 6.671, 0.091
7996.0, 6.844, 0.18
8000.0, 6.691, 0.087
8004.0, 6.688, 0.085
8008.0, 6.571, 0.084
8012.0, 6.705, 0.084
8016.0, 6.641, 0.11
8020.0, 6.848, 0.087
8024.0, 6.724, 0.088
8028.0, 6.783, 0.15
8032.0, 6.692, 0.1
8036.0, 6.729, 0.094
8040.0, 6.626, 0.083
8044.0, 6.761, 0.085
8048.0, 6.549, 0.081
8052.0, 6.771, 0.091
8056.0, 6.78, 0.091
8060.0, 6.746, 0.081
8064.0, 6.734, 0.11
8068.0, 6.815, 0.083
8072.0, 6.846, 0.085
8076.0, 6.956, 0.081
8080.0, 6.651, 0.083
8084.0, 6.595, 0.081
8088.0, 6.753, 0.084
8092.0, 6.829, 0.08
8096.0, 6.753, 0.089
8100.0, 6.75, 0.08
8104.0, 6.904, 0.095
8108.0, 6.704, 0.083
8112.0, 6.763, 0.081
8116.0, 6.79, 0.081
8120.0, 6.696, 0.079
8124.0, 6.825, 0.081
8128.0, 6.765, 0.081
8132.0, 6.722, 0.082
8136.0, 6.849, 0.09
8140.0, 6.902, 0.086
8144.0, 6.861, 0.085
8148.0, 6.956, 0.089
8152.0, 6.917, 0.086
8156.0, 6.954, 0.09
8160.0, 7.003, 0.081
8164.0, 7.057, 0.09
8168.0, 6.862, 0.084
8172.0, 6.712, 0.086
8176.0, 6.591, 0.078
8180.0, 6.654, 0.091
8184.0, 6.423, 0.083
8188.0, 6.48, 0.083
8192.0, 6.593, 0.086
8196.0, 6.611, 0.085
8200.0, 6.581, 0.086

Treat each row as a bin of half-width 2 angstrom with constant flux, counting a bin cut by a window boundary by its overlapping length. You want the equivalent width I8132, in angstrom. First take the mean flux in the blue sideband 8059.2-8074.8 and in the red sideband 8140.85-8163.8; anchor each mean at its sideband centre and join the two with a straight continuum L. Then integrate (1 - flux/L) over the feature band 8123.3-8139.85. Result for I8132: 0.3 angstrom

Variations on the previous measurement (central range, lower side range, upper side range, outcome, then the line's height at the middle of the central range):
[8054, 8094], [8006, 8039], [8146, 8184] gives -0.1 angstrom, 6.75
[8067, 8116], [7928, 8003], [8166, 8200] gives -1.4 angstrom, 6.59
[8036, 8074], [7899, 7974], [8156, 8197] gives -0.7 angstrom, 6.61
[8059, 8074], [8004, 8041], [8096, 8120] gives -0.1 angstrom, 6.74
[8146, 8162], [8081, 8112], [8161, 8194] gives -0.6 angstrom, 6.7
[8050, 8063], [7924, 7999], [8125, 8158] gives -0.1 angstrom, 6.72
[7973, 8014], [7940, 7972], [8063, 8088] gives -0.8 angstrom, 6.57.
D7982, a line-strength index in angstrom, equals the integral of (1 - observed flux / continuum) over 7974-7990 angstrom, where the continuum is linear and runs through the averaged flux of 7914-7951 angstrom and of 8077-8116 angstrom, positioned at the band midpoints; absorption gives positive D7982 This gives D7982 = -0.4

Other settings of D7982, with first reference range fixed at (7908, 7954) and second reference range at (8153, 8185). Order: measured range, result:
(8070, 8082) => -0.3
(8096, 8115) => -0.2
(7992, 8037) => -0.9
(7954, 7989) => -0.4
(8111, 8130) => -0.1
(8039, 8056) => -0.1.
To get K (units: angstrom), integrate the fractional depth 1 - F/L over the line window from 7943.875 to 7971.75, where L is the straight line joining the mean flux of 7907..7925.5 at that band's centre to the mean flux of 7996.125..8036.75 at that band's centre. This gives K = 0.6 angstrom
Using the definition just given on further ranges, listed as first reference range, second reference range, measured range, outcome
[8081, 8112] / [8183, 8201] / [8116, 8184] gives -1.9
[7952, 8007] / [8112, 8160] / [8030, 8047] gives 0.1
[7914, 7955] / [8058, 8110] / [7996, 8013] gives -0.2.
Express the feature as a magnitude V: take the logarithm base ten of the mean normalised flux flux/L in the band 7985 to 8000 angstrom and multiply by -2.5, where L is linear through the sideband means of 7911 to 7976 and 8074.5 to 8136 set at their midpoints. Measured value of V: -0.03 mag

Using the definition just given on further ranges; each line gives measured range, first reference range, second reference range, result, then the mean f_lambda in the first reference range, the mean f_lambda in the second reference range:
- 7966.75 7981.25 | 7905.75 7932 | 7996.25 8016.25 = 0.01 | 6.54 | 6.68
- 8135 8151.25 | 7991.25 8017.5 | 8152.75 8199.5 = -0.03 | 6.69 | 6.72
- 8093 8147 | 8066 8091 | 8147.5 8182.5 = 0.00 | 6.77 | 6.85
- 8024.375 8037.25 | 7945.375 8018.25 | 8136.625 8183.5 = -0.01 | 6.62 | 6.85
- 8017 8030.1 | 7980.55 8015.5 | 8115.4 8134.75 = -0.01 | 6.7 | 6.76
